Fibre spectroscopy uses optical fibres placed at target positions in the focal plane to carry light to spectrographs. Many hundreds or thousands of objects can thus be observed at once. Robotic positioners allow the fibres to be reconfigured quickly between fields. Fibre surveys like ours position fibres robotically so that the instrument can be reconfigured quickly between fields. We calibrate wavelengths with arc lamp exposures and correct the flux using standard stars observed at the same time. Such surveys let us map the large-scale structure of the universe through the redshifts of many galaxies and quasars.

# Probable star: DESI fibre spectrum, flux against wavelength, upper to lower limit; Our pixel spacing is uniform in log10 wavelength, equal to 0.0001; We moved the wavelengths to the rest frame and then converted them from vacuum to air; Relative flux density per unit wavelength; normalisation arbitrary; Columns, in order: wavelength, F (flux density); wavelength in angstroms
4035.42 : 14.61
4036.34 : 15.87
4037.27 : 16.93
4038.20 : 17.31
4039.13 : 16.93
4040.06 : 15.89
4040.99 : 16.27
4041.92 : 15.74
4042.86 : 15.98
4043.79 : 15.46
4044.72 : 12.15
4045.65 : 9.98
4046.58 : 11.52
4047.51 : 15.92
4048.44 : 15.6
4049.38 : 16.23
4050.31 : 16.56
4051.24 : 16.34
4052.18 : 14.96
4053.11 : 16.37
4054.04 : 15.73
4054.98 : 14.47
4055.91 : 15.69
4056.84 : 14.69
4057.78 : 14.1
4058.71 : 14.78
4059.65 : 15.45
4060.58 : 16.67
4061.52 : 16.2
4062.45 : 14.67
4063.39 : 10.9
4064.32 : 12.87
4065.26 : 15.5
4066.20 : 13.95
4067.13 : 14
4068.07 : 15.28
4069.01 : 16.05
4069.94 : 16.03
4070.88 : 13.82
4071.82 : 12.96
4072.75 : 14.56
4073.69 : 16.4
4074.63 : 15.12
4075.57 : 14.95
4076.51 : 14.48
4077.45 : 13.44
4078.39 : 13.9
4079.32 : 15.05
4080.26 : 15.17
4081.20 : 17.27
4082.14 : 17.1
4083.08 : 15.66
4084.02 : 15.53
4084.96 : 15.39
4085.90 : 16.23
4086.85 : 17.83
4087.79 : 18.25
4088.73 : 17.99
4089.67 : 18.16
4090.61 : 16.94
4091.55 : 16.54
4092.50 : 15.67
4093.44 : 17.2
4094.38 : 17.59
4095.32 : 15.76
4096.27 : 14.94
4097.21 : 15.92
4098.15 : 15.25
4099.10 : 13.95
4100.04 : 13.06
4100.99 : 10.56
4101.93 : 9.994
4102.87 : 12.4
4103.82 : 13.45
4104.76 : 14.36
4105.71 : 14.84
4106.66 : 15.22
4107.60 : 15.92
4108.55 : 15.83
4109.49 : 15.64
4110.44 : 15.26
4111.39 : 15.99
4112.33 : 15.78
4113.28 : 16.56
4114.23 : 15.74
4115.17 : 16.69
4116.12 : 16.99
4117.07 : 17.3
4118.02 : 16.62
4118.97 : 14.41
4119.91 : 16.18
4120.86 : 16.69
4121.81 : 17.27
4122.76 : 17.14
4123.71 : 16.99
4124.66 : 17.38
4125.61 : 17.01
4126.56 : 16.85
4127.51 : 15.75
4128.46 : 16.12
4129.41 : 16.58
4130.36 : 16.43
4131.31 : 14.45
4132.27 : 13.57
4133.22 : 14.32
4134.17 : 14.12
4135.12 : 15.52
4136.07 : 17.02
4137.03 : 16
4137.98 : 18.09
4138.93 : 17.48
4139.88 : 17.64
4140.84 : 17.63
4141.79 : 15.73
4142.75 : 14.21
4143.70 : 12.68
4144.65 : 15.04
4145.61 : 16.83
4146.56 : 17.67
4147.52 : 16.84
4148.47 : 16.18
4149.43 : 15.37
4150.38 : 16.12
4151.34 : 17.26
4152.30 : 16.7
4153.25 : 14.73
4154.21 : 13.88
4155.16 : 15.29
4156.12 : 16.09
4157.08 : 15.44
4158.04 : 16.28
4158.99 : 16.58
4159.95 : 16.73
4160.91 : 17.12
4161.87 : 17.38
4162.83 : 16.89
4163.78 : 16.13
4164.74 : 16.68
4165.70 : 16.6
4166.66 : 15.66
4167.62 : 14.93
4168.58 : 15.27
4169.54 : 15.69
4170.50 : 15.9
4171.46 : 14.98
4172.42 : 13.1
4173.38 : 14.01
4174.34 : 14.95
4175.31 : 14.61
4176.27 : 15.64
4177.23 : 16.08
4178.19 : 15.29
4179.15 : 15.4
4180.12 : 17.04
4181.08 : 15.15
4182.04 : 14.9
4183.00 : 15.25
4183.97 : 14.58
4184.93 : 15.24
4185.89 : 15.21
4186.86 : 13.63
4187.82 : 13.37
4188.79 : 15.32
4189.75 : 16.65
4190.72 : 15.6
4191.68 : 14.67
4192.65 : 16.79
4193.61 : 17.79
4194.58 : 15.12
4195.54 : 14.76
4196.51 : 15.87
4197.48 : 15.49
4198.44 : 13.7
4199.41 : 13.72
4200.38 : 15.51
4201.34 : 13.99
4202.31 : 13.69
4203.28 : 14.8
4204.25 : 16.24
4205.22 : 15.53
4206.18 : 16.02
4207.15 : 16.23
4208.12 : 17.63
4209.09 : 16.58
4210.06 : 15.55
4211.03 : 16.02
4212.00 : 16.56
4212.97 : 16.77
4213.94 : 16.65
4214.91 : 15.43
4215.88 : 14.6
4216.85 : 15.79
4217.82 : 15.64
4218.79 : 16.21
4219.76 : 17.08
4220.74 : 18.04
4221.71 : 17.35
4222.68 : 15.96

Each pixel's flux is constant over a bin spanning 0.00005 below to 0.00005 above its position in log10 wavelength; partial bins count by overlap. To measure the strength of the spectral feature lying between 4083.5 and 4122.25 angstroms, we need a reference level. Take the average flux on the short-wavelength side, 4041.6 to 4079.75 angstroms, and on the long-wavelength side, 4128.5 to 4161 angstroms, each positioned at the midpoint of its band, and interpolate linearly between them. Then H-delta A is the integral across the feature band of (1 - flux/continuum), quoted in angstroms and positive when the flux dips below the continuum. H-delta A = -0.82 angstroms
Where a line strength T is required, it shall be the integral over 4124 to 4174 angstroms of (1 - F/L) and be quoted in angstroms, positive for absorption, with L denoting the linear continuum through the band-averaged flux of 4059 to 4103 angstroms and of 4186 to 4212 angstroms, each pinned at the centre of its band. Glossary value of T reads -2.0 angstroms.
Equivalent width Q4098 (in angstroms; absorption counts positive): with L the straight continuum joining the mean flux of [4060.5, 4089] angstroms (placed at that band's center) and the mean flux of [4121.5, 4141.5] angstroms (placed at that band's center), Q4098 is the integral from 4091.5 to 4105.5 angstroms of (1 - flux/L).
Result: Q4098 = 1.2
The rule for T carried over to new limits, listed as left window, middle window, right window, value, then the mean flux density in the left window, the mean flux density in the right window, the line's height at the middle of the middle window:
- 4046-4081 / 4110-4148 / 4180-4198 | -2.6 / 14.9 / 15.4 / 15.1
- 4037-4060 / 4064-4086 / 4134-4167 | 0.6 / 15.2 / 16.2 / 15.5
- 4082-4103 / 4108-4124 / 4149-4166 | -0.5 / 15.6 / 16.2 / 15.8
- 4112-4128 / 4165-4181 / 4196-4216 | 0.6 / 16.6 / 15.6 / 15.9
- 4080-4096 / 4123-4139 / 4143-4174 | 0.1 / 16.7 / 15.8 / 16.2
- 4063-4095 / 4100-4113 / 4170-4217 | 1.1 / 15.5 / 15.4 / 15.5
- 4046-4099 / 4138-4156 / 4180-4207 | -0.9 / 15.4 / 15.2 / 15.3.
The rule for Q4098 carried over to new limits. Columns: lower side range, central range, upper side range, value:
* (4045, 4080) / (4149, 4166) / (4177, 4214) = -1.0 angstroms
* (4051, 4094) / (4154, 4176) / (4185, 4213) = -0.3 angstroms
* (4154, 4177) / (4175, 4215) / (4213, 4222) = 1.4 angstroms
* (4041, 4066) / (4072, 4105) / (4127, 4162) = -0.1 angstroms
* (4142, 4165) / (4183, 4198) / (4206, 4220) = 0.7 angstroms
